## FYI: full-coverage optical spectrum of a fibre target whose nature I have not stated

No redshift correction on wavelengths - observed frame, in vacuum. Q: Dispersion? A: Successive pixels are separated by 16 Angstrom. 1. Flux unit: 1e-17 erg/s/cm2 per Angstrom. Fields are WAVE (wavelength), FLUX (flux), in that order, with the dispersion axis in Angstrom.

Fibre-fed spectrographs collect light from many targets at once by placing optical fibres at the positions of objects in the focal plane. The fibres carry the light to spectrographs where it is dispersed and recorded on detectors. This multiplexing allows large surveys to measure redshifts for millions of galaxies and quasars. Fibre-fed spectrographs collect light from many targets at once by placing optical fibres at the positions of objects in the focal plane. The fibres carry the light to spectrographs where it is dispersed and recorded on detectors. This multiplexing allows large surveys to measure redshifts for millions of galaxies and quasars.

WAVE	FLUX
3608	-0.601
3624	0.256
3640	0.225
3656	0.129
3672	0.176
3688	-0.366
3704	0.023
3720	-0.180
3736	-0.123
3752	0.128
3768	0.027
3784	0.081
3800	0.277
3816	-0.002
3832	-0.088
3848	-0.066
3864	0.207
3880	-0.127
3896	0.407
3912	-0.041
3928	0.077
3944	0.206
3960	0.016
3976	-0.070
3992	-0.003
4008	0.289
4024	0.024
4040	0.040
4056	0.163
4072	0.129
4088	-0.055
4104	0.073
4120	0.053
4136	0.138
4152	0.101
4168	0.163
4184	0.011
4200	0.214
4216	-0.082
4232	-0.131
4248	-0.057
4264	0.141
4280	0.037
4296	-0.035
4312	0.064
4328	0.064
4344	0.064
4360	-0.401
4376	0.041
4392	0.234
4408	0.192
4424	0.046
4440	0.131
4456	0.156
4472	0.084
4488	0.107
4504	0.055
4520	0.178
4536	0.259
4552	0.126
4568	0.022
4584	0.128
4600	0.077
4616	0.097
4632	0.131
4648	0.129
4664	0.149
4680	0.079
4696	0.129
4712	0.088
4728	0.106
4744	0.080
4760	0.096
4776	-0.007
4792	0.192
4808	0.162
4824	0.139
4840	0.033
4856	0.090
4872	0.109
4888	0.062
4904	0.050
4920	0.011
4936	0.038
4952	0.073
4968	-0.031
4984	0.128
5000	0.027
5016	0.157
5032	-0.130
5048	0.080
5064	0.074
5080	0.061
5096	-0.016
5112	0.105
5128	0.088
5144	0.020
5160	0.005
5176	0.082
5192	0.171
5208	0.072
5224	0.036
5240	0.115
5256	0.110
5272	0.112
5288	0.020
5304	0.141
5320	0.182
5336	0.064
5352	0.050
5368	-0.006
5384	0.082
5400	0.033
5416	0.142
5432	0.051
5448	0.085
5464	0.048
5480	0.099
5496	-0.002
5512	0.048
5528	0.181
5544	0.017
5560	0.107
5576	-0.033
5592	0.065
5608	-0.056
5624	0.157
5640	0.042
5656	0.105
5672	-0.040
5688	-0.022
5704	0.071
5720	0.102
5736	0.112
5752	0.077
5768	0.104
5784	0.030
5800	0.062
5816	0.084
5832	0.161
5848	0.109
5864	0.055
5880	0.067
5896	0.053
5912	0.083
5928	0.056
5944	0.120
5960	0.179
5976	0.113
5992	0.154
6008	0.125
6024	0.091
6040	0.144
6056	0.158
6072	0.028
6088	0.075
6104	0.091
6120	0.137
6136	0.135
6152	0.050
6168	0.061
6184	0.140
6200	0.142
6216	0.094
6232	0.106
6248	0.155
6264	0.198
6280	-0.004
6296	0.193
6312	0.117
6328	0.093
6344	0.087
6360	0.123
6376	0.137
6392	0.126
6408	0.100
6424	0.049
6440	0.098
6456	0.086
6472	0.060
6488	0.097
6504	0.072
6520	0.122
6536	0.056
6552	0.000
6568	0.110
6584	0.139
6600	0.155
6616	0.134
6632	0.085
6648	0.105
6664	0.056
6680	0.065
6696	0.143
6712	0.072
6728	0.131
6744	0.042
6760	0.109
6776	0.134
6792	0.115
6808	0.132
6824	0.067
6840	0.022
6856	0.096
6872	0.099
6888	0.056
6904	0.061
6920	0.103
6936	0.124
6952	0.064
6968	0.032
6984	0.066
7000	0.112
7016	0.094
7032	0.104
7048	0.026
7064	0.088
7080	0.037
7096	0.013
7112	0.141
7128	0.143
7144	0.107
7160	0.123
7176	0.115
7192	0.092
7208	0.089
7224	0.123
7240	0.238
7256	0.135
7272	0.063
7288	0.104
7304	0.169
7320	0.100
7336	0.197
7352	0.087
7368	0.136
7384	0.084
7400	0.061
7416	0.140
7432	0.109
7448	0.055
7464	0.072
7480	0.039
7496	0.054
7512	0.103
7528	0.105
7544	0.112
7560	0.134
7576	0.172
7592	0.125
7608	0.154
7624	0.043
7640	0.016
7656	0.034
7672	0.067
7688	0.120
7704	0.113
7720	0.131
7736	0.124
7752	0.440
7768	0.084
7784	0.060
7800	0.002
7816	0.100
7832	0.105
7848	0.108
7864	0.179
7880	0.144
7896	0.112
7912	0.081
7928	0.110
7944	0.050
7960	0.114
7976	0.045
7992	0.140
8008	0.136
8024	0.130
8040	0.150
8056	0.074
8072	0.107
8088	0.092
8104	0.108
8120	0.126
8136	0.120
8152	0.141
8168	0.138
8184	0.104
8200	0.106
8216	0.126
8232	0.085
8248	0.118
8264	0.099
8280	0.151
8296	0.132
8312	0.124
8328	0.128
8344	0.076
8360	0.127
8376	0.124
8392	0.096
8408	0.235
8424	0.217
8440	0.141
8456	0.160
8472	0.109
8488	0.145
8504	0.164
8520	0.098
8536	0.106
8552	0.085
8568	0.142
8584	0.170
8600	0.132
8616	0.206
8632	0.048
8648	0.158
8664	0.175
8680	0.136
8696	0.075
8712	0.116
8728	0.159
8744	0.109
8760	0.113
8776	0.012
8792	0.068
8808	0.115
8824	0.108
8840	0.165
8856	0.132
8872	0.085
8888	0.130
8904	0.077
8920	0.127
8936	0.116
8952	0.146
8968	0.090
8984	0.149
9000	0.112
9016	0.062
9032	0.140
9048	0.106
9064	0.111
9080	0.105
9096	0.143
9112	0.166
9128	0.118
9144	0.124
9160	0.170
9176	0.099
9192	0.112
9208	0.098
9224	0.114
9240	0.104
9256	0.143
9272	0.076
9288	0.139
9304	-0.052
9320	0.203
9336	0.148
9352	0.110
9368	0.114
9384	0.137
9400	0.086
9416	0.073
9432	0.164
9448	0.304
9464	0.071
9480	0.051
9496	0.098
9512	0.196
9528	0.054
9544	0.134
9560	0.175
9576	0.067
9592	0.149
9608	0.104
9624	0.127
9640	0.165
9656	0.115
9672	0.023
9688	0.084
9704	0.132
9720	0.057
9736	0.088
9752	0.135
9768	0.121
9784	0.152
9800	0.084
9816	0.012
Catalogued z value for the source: 1.08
